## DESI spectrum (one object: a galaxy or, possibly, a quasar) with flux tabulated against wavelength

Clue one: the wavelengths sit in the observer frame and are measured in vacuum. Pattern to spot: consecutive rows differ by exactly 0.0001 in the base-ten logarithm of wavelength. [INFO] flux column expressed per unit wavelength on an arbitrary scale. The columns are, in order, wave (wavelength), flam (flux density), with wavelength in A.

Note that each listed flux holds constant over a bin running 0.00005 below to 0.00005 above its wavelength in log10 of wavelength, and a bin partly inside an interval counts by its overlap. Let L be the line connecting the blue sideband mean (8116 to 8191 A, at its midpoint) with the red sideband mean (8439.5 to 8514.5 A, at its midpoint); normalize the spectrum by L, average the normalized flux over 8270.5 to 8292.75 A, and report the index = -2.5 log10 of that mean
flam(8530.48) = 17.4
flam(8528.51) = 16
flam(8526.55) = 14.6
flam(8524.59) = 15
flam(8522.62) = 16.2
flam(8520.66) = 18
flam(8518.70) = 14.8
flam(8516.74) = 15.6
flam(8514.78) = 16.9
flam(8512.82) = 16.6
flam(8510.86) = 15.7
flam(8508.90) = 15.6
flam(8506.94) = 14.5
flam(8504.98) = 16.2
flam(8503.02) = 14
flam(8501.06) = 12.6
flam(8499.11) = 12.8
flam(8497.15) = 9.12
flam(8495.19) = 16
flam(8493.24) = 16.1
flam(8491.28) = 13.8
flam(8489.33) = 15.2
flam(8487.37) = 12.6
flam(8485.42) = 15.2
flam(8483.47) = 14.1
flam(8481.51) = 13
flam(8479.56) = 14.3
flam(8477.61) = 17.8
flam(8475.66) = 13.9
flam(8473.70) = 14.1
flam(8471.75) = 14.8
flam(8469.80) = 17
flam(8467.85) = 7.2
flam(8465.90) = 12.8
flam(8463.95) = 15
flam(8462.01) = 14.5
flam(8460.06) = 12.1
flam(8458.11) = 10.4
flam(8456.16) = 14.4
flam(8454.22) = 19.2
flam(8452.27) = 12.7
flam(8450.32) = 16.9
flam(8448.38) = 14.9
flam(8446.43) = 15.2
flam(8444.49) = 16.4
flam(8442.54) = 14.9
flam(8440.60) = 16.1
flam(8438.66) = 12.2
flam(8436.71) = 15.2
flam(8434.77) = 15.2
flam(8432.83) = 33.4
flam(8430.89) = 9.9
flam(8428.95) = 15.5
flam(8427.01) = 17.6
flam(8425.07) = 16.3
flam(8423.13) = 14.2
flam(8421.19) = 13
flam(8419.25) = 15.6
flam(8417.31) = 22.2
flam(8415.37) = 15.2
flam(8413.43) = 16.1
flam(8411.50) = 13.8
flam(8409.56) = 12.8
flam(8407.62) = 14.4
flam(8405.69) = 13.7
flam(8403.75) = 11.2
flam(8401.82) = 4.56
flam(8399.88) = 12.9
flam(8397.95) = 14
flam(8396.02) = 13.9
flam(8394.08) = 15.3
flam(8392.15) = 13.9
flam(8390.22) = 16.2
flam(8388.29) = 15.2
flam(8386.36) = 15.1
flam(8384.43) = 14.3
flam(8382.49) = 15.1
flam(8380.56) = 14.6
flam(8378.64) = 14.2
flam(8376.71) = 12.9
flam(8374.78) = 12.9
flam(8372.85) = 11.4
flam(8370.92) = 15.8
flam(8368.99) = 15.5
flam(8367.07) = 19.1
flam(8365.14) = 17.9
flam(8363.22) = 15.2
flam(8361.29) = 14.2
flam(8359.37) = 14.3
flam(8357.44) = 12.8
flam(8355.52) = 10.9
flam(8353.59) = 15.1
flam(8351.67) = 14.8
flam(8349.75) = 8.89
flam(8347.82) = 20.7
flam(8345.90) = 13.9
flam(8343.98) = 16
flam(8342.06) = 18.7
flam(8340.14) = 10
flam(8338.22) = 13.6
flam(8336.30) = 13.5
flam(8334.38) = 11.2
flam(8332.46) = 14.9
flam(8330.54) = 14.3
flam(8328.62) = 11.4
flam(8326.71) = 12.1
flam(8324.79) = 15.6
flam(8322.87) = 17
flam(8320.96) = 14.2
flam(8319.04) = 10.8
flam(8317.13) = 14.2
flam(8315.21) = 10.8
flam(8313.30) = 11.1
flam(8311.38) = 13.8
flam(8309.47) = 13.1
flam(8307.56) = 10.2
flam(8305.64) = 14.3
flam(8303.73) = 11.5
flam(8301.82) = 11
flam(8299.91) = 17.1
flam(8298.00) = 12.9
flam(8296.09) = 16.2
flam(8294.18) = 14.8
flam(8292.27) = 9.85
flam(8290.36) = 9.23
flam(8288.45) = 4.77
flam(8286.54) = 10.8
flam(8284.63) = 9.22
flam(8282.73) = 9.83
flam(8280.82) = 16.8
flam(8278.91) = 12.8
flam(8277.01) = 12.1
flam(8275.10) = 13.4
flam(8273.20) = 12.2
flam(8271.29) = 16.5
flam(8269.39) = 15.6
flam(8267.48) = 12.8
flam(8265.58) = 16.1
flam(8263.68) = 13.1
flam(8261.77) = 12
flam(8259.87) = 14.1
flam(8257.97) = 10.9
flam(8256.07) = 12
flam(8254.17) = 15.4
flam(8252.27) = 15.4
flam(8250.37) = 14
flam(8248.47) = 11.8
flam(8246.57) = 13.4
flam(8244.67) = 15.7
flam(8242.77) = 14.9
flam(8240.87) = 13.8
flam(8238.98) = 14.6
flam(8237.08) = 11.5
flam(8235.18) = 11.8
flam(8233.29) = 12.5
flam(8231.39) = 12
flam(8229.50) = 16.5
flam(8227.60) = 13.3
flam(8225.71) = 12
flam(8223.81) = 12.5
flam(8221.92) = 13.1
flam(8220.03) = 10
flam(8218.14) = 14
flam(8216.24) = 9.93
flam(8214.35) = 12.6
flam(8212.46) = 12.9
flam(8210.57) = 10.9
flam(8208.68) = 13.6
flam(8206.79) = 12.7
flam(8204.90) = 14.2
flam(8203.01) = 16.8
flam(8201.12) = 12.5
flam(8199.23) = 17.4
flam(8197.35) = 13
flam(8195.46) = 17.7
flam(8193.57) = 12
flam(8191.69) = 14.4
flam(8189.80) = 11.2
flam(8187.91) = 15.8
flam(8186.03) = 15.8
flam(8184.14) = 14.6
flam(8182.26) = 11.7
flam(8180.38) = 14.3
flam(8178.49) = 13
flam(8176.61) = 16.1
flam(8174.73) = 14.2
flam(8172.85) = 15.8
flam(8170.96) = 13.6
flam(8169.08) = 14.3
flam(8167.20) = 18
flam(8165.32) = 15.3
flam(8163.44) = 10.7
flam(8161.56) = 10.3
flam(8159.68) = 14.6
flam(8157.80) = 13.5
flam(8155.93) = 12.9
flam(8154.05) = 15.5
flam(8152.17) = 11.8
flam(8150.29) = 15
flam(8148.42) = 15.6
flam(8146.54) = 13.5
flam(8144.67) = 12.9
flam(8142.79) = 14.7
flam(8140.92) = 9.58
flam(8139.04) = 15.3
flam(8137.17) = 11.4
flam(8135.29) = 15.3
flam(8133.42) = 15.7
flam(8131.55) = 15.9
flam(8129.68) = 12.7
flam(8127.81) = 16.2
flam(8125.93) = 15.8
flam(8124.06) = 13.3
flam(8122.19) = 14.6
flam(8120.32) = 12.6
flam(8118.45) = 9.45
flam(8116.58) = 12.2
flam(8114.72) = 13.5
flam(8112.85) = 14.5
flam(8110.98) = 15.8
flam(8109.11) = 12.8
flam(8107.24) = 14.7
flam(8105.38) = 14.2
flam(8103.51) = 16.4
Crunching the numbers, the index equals 0.23 mag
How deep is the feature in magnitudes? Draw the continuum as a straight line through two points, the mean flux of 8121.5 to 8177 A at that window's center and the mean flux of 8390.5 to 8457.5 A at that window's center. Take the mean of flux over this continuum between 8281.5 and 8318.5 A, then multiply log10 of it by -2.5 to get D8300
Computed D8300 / 0.23 mag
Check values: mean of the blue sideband 14.1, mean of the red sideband 15.1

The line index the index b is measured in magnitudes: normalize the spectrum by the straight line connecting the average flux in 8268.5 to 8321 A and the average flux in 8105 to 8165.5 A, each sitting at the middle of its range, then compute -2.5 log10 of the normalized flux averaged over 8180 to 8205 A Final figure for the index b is -0.09 mag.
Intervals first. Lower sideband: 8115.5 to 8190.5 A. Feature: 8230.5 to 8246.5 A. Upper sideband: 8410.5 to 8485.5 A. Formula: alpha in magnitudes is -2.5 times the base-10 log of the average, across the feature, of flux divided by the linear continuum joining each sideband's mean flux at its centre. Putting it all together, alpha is 0.071 mag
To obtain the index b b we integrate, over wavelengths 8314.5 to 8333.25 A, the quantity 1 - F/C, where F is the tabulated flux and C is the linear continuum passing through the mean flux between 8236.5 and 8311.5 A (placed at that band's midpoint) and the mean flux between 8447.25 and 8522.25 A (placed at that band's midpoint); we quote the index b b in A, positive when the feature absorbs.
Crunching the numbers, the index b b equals -0.3 A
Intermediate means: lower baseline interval 13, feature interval 13.6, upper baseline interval 14.5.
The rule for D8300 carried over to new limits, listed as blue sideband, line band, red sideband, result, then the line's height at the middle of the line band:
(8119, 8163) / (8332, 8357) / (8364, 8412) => 0.00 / 14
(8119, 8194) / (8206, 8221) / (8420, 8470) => 0.18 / 14.2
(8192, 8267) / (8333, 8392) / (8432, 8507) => -0.02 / 14.1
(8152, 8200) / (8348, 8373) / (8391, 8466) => 0.00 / 14.7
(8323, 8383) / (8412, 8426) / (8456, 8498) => -0.14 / 14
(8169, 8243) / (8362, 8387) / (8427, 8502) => -0.05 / 14.3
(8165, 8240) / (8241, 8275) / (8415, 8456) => 0.03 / 14.3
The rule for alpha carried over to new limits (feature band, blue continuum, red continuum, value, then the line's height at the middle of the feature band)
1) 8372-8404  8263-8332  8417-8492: 0.05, 14.1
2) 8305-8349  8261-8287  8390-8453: 0.01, 13.8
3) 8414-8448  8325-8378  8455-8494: -0.17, 14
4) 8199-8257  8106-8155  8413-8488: 0.08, 14.3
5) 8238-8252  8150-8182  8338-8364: 0.00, 14.1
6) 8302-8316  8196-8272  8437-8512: 0.14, 13.7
